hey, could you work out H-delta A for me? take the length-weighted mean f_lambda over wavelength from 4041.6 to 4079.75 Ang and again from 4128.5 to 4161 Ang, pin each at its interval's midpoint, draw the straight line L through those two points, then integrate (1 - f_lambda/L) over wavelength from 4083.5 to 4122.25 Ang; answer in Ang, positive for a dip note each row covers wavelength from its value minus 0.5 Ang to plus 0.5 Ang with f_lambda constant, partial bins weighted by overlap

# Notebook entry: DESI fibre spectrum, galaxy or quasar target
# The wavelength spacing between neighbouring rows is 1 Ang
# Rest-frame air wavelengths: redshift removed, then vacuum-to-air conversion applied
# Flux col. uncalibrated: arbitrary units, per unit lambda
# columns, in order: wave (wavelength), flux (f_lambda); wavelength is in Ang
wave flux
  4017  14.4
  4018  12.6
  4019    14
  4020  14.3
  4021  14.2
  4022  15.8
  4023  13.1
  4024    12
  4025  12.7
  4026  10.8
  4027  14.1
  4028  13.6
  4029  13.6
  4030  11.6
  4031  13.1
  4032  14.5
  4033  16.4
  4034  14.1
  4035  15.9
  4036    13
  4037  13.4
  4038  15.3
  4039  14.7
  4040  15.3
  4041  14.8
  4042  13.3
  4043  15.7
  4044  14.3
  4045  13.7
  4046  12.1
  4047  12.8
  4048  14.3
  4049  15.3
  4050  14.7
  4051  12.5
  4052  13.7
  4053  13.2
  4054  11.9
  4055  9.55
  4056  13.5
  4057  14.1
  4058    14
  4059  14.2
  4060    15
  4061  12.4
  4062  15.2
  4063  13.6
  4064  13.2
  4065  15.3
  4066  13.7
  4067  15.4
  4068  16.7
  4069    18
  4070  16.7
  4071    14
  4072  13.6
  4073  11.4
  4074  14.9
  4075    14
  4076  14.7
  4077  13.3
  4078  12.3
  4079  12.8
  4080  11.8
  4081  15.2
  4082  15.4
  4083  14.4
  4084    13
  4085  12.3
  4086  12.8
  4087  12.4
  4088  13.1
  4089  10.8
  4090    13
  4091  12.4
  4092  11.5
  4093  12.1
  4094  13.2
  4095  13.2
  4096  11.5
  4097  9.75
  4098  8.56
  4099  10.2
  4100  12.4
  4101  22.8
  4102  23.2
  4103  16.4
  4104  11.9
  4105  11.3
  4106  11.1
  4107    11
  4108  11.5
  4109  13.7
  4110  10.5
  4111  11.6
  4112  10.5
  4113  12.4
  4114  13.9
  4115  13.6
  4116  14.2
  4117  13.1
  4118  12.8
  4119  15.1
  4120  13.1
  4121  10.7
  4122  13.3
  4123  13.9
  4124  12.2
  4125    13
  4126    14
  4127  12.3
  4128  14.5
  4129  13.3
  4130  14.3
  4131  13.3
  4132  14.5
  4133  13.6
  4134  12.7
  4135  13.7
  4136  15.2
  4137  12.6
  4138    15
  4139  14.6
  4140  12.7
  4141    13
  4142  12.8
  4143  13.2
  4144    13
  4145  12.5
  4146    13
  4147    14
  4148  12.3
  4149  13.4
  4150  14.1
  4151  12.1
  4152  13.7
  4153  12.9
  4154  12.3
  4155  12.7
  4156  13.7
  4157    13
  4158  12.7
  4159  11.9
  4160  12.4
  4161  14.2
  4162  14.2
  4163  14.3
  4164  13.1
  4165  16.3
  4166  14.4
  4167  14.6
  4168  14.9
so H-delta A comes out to 2.2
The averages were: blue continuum 13.9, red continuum 13.3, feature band 12.8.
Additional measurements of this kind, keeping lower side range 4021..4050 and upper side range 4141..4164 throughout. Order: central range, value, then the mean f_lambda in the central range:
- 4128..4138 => -0.4 Ang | 13.8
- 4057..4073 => -1.0 Ang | 14.6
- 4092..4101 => 1.0 Ang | 12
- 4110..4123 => 0.5 Ang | 12.8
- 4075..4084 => -0.1 Ang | 13.7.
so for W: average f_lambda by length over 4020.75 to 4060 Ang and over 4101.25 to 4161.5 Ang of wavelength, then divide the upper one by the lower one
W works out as 0.97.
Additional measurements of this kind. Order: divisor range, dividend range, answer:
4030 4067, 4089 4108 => 0.93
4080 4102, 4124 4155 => 1.02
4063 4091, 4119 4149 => 0.97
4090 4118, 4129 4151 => 1.05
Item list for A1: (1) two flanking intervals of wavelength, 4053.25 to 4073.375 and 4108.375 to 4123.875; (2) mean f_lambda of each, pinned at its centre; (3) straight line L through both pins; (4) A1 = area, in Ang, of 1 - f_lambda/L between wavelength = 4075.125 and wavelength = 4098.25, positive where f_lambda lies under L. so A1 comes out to 1.49 Ang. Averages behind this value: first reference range 14.1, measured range 12.7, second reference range 12.8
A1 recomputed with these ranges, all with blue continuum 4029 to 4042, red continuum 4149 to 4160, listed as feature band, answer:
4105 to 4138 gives 0.7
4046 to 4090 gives 0.6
